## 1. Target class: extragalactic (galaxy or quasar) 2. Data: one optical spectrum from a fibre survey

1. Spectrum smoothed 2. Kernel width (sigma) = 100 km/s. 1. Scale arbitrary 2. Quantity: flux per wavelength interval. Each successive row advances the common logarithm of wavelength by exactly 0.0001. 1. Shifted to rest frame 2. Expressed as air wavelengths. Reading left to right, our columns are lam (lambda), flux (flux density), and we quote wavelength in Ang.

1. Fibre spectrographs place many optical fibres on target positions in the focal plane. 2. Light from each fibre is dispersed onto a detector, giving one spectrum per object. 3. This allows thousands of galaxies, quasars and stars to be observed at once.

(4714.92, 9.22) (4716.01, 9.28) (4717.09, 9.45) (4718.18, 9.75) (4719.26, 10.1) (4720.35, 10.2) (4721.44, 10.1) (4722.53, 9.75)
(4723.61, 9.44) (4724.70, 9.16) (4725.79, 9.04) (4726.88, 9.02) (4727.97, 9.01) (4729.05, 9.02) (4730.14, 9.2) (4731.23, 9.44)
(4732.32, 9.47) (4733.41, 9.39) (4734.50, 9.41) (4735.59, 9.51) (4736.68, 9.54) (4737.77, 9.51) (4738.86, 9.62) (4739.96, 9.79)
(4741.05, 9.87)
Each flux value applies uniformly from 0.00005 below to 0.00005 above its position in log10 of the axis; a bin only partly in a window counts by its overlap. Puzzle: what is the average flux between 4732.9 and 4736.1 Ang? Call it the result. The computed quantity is 9.44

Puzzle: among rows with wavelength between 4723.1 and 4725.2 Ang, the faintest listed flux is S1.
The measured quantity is 9.16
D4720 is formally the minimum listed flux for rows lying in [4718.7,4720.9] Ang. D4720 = 10.1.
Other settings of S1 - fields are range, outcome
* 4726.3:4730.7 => 9.01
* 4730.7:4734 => 9.39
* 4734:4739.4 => 9.41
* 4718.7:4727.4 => 9.02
